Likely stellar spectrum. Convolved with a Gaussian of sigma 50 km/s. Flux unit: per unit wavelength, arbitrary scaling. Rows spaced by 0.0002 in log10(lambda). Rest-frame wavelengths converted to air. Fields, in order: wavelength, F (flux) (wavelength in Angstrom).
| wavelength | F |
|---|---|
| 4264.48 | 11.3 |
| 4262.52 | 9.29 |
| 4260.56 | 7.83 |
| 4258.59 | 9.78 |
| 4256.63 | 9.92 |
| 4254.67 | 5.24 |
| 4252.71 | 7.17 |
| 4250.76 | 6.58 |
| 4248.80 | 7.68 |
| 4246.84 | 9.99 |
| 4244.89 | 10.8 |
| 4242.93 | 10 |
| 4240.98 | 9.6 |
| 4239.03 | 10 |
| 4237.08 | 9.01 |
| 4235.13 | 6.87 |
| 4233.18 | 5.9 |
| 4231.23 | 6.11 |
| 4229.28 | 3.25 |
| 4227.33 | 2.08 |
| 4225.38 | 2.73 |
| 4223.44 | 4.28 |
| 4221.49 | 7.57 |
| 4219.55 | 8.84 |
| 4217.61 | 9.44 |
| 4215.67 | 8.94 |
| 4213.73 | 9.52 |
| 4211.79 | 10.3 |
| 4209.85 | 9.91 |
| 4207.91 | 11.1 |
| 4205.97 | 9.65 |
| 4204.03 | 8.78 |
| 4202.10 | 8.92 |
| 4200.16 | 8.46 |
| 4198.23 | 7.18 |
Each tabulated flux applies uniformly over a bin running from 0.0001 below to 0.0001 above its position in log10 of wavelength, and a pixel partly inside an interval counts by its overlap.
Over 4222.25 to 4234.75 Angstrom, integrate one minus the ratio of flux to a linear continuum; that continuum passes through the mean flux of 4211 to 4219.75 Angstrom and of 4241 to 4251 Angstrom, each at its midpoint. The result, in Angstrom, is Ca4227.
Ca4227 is 6.81 Angstrom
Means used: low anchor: 9.45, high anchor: 9.24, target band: 4.25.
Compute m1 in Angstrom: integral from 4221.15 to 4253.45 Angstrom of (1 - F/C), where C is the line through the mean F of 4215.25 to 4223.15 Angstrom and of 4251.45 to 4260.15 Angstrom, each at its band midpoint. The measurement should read 4.3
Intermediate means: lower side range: 8.3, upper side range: 7.97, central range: 7.03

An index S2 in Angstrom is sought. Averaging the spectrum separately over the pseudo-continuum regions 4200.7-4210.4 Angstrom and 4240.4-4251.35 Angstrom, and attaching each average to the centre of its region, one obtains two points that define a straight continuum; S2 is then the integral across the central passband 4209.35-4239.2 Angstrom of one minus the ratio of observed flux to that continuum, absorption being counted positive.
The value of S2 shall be 7.5 Angstrom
